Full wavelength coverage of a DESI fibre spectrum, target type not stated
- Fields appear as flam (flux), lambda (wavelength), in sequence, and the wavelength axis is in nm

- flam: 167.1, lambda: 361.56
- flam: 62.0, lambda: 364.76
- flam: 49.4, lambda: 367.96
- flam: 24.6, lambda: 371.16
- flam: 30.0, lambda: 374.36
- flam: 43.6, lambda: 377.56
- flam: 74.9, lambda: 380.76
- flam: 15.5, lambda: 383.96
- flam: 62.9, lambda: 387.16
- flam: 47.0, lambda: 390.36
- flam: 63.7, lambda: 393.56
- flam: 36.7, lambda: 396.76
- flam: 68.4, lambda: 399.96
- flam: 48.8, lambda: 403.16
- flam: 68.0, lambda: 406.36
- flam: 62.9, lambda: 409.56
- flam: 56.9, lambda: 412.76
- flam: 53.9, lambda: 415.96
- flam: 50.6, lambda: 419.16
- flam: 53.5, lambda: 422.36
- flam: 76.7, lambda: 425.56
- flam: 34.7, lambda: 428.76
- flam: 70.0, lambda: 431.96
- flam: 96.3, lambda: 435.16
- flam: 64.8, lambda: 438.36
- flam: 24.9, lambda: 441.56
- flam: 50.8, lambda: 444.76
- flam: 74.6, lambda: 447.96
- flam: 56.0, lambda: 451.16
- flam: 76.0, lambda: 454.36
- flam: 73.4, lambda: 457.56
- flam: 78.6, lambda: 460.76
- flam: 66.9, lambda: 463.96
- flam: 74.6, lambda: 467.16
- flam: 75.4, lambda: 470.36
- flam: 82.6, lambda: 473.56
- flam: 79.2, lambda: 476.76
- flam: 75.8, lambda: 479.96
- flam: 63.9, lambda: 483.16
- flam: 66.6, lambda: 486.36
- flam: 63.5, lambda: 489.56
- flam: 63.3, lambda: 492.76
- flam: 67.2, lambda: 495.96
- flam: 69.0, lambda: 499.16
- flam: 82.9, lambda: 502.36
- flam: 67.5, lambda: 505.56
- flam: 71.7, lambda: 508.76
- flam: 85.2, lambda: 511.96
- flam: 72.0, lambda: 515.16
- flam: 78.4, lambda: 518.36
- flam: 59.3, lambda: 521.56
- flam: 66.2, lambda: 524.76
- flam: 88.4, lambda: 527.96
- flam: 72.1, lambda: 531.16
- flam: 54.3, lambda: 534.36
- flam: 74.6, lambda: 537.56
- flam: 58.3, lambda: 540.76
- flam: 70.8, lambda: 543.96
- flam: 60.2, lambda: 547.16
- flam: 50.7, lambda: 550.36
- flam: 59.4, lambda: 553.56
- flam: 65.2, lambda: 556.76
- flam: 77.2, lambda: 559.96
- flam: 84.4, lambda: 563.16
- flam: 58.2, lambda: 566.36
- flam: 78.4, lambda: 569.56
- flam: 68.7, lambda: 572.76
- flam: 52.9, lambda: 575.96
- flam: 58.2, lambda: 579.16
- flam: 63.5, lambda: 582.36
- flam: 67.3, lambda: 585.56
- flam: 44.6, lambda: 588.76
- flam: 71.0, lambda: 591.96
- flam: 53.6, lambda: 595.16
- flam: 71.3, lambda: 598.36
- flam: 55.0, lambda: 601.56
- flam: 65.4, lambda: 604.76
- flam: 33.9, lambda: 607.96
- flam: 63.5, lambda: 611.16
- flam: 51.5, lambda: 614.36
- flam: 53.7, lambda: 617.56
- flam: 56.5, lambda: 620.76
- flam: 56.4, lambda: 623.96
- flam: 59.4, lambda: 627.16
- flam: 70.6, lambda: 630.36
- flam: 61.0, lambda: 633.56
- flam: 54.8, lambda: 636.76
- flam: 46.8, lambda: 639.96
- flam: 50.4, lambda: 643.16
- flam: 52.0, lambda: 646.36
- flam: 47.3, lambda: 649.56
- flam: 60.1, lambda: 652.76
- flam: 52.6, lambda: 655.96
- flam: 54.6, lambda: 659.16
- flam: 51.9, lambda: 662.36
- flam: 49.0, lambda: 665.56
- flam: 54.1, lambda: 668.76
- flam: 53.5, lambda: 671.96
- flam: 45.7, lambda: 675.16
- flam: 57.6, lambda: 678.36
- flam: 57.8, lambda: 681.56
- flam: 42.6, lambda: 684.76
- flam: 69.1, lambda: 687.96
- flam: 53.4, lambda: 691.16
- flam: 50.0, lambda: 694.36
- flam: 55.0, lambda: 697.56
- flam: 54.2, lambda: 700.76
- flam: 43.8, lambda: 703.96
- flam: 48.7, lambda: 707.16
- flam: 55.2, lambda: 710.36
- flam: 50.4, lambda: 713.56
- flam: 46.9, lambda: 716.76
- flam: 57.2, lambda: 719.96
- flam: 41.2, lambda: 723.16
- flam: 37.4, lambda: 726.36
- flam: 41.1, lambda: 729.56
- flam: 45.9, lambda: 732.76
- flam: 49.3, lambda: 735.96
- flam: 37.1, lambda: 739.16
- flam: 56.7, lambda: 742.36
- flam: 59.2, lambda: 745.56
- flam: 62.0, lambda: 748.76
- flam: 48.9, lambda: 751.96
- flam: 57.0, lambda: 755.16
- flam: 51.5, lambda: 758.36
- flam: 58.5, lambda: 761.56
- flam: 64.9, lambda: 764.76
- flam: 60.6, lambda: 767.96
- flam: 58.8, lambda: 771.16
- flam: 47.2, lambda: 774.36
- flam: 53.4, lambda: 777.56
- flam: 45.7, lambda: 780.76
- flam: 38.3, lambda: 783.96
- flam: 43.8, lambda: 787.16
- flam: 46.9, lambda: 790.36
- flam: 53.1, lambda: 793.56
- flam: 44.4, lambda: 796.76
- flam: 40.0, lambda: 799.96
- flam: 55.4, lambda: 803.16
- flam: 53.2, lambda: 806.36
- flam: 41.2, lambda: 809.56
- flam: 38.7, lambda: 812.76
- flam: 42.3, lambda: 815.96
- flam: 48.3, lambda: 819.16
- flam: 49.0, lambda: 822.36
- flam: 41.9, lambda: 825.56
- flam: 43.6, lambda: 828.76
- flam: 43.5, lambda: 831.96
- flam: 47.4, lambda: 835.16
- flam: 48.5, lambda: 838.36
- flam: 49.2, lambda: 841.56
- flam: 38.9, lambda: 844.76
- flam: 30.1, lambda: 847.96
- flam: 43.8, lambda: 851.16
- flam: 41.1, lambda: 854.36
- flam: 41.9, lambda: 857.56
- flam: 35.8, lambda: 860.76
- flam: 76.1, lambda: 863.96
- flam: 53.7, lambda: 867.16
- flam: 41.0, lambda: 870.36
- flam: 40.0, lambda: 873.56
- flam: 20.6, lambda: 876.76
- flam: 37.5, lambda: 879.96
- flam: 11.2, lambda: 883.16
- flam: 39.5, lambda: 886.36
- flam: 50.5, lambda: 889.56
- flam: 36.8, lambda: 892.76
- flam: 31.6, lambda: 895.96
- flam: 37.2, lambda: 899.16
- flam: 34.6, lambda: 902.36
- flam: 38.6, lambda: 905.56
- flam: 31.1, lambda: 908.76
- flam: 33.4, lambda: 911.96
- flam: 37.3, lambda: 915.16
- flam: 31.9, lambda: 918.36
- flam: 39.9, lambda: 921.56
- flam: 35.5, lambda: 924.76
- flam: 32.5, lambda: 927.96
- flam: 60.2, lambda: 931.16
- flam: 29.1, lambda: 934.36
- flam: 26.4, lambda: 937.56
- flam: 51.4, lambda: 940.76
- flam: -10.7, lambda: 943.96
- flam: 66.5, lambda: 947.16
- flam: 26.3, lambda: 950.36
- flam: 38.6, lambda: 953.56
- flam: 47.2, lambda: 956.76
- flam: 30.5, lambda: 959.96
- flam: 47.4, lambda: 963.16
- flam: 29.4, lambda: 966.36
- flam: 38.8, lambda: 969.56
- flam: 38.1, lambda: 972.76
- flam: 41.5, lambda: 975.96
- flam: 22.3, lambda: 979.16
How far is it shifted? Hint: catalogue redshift 0.14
